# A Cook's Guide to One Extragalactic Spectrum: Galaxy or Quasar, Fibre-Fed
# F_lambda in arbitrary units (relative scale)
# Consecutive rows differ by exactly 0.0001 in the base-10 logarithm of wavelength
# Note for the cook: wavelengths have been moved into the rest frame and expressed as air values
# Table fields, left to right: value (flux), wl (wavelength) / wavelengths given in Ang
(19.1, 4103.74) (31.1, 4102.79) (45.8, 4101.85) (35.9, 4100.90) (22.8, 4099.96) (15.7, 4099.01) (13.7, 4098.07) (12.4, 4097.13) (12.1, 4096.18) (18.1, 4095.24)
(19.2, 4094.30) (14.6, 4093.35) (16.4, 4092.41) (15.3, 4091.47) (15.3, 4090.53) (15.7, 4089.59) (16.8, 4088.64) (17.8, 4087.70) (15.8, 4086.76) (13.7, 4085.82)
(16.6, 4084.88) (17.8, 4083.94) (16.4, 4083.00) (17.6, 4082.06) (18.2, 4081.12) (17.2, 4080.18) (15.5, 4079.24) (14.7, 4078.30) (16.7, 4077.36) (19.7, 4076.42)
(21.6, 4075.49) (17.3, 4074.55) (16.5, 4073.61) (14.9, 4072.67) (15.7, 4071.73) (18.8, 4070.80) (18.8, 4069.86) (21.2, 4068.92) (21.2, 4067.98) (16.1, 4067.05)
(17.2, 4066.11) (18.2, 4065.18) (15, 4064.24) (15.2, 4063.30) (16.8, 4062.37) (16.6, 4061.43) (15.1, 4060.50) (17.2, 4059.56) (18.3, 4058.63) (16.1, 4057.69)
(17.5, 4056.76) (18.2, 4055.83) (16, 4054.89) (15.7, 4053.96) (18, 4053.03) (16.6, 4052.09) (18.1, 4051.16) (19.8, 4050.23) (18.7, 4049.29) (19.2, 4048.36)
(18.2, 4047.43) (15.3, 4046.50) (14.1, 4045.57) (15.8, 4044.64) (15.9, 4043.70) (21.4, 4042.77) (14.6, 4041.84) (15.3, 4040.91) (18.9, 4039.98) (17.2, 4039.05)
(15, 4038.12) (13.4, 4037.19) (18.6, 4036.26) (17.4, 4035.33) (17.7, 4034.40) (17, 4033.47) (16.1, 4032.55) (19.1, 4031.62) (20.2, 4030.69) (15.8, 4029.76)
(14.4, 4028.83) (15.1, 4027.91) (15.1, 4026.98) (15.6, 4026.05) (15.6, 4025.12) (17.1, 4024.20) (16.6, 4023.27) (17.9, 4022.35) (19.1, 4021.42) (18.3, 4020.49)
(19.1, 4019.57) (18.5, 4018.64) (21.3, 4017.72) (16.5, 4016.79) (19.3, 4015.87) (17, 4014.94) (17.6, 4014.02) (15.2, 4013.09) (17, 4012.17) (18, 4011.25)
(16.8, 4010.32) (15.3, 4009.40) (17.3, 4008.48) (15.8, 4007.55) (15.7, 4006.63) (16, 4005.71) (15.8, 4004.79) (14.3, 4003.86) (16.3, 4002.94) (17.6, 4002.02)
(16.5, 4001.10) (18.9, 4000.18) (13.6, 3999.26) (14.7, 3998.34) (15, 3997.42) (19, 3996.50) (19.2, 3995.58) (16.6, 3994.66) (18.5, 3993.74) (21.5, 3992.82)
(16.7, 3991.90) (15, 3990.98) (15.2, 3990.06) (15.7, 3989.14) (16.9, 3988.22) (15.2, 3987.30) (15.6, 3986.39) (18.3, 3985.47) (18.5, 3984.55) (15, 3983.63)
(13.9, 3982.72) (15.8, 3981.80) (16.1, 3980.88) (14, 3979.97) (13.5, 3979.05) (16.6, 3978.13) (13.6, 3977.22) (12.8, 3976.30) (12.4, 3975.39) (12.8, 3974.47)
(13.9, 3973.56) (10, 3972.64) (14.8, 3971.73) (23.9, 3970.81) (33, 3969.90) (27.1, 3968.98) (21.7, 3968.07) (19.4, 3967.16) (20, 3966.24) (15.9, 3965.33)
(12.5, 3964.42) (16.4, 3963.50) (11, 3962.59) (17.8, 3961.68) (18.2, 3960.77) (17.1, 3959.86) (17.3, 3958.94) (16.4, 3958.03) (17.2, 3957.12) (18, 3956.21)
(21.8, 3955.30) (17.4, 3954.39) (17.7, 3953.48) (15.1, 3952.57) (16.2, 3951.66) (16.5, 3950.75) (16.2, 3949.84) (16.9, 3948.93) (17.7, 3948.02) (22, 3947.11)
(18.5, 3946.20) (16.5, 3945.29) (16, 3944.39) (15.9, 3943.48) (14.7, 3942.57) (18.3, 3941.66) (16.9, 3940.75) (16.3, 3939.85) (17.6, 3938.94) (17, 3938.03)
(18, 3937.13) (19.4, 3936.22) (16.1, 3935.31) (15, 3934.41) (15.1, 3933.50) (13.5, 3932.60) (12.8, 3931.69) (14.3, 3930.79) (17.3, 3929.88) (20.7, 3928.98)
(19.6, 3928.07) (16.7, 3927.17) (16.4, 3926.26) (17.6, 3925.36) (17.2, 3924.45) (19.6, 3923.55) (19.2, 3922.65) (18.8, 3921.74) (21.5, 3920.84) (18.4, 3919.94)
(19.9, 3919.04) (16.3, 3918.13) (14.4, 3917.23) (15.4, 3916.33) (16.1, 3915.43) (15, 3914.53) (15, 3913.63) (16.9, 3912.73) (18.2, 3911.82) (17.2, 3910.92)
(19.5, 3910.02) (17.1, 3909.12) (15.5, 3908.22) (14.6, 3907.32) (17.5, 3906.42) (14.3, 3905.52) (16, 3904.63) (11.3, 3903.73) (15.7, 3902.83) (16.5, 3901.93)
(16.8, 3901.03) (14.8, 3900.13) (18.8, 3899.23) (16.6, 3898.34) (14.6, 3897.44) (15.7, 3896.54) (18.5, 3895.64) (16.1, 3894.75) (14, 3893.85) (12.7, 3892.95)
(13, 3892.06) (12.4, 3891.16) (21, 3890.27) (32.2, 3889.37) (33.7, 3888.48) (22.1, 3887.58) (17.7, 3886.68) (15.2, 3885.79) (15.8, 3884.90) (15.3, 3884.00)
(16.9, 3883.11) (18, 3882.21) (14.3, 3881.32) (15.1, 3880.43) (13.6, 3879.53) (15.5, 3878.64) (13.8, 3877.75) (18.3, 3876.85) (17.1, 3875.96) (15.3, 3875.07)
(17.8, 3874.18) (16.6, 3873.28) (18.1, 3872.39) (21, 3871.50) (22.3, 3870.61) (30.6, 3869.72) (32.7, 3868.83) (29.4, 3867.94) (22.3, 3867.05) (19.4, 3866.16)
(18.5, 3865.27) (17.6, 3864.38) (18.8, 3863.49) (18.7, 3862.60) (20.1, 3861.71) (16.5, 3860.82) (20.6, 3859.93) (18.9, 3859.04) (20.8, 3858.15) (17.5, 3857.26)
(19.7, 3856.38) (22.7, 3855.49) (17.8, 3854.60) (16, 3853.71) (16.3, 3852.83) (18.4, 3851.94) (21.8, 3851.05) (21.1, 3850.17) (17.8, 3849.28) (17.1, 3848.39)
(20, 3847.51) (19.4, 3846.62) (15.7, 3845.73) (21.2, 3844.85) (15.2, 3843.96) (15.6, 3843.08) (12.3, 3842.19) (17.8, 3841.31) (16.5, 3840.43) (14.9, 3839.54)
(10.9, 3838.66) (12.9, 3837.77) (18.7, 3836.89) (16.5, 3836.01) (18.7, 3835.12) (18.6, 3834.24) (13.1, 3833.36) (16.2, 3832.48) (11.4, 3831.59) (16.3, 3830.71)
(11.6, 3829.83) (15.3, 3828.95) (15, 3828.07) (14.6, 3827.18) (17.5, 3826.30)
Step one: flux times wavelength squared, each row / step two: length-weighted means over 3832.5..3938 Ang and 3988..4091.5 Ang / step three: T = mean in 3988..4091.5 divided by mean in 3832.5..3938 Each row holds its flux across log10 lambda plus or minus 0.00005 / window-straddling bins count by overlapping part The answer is 1.0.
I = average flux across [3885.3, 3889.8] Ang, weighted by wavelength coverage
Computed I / 24.1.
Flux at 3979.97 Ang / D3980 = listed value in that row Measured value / 14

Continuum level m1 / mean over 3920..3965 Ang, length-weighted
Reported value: 17.1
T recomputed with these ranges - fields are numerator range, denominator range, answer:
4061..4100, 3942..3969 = 1.03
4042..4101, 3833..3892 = 1.02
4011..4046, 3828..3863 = 1.09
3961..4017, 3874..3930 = 1.02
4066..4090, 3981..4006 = 1.09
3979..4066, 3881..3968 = 1.03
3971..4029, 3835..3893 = 0.94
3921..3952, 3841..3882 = 0.94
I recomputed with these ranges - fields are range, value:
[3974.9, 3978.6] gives 13.8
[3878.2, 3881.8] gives 14.7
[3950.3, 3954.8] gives 16.6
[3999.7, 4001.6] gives 17.7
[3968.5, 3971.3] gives 27.8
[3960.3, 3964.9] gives 15.2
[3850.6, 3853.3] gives 18.9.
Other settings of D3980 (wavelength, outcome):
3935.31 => 16.1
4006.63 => 15.7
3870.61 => 22.3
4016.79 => 16.5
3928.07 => 19.6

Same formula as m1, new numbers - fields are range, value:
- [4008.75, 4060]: 17.1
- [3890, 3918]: 15.8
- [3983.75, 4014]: 16.6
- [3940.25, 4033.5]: 16.9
